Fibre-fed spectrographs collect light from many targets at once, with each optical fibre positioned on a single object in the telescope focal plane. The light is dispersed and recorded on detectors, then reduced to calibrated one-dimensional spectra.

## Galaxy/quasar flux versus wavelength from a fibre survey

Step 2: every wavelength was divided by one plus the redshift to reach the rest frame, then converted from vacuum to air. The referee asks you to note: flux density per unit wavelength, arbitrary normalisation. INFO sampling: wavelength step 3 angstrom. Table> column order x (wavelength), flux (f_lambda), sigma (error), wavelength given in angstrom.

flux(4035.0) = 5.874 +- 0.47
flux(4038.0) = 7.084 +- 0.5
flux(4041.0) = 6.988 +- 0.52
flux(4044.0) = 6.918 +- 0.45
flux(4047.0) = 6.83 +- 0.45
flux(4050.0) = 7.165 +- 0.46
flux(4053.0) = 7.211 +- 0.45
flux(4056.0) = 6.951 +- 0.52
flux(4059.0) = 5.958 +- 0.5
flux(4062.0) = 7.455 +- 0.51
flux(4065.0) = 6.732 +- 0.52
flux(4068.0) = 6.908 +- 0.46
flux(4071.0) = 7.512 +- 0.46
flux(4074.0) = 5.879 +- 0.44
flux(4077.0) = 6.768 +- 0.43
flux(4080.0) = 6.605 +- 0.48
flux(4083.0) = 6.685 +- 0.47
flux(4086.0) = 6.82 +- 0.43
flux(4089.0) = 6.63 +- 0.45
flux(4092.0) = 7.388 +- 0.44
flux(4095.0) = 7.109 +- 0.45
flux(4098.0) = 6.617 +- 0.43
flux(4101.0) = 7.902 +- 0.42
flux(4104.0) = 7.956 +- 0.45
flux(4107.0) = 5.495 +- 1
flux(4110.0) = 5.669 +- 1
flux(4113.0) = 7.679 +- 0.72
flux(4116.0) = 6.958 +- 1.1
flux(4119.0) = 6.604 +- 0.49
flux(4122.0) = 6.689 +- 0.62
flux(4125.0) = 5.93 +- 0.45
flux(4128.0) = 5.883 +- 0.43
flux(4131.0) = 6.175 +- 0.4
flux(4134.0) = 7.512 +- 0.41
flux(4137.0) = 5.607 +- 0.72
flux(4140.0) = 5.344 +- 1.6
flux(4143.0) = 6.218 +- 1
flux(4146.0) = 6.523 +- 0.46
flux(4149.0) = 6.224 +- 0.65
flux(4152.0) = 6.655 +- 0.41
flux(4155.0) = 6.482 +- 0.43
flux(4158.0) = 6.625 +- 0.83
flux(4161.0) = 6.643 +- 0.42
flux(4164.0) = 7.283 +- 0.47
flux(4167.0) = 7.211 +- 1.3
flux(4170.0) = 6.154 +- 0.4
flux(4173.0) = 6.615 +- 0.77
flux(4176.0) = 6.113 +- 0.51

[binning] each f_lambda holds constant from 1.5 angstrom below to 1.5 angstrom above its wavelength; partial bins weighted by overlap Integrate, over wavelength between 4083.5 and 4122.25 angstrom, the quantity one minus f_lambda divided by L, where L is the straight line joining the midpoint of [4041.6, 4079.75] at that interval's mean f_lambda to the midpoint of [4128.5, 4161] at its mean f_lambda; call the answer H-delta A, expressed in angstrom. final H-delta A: -1.7 angstrom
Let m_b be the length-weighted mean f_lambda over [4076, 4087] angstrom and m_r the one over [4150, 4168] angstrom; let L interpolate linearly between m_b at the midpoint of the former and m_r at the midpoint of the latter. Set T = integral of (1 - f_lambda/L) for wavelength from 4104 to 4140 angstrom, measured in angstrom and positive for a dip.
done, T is 1.9 angstrom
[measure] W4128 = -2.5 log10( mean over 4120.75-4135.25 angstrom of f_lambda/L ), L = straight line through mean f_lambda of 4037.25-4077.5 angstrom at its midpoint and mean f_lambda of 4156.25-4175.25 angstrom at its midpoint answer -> 0.06 mag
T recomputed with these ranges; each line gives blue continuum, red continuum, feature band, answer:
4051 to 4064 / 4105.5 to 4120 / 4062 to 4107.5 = -1.6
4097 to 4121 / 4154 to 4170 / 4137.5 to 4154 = 1.6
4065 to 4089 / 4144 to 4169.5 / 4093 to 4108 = -0.8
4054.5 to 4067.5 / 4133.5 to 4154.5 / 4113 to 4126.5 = -0.6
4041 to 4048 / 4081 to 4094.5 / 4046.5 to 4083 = 0.4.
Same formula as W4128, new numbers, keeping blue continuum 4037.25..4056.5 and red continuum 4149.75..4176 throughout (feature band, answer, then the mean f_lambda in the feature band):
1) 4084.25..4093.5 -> -0.008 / 6.94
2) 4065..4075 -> 0.023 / 6.81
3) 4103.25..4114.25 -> 0.038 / 6.59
